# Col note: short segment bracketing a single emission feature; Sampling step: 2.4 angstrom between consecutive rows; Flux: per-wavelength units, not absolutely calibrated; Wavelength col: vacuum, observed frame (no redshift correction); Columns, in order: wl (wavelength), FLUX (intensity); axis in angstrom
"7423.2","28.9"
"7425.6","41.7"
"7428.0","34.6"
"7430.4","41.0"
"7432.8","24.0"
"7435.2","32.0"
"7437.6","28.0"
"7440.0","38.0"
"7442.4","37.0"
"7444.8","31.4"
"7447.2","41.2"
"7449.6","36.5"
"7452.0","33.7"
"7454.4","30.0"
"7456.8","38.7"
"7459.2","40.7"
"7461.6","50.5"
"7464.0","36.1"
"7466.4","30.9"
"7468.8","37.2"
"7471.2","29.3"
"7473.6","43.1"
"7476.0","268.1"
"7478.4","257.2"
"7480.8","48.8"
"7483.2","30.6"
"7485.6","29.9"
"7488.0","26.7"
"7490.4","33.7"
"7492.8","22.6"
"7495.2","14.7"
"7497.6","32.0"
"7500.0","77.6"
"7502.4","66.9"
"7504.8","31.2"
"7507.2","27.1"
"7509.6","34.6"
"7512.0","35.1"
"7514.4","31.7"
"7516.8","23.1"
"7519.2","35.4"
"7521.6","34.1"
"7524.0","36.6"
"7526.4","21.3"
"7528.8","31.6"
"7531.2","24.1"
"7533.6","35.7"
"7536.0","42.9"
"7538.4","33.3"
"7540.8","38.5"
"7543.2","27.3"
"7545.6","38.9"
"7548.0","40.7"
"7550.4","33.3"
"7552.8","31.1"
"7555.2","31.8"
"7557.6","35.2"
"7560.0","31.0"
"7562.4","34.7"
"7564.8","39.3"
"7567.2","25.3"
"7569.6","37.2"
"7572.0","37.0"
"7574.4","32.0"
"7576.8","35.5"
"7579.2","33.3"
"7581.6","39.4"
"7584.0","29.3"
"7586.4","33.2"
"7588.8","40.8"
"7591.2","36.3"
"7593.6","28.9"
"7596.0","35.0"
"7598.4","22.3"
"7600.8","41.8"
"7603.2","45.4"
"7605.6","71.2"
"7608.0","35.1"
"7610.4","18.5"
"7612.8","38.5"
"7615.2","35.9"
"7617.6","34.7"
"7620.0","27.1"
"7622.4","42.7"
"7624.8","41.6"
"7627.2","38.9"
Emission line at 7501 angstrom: [N II]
